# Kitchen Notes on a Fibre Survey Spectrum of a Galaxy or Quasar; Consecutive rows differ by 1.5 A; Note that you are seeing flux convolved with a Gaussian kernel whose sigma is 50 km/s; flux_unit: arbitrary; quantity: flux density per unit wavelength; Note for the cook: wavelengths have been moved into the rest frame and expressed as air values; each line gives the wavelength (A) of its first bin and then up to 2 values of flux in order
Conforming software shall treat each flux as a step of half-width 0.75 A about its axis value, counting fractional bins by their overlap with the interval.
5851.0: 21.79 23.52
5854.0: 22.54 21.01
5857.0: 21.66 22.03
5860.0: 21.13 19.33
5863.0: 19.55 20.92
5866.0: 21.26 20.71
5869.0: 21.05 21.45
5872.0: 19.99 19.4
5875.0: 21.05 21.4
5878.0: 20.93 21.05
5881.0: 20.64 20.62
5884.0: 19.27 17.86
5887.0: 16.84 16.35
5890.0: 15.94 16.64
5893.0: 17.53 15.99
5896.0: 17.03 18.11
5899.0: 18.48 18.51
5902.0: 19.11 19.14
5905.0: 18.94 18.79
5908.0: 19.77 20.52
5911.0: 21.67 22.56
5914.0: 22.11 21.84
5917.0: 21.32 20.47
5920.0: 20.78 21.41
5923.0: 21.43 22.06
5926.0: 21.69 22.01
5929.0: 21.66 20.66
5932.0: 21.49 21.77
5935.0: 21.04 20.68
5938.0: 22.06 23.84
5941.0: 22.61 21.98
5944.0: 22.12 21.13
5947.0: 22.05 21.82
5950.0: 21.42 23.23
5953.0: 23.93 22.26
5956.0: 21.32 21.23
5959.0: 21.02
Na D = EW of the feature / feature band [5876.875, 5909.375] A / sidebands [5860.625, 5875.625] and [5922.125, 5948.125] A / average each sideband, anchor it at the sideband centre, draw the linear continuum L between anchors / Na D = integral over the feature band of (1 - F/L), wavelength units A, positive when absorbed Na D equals 3.8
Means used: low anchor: 20.5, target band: 18.5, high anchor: 21.8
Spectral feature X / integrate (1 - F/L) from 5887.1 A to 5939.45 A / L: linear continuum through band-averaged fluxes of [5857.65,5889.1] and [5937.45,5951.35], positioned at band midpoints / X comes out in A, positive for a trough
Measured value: 3.2 A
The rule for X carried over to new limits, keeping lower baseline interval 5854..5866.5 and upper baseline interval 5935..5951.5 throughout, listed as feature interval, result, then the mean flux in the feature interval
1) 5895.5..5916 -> 1.7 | 19.8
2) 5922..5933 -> 0.1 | 21.6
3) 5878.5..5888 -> 0.8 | 19.3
